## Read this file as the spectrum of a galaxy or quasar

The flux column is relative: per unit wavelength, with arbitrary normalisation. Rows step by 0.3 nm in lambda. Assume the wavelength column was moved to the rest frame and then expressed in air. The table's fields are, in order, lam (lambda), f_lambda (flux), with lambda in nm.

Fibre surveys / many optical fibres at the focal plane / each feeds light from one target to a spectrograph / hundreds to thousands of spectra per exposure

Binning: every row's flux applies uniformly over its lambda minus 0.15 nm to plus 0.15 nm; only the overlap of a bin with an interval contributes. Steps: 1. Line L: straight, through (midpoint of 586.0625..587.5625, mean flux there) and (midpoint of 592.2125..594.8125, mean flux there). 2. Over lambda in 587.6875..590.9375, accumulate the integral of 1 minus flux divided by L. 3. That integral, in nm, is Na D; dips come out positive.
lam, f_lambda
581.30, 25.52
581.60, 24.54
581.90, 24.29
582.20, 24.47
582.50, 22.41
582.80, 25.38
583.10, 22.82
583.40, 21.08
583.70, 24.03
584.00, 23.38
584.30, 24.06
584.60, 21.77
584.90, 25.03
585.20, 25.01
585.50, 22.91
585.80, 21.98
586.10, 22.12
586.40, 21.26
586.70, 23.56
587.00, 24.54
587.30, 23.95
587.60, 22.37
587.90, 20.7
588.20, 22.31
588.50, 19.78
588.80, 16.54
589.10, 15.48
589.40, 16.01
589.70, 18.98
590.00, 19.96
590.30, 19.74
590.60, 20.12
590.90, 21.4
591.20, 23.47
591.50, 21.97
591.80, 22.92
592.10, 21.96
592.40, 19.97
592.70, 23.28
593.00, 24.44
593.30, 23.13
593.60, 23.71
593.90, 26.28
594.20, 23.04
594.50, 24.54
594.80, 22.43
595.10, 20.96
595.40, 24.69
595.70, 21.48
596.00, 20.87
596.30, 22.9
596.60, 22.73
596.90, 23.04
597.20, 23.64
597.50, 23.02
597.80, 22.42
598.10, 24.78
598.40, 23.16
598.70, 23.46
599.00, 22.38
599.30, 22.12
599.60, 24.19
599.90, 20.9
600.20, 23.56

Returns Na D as 0.57 nm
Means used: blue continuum 23.1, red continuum 23.5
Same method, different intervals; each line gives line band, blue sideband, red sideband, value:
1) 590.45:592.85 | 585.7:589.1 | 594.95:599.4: 0.02 nm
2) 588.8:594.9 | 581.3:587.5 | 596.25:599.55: 0.46 nm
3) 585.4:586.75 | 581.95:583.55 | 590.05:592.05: 0.02 nm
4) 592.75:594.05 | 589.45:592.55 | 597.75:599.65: -0.16 nm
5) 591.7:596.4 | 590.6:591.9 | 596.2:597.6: -0.06 nm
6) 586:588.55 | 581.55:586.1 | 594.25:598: 0.10 nm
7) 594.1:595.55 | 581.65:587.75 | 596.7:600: 0.00 nm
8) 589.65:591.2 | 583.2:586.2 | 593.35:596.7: 0.18 nm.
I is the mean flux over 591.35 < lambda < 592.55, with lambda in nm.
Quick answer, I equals 21.7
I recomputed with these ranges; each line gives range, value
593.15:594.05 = 24.4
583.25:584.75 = 22.9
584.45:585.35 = 23.9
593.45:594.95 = 24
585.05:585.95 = 23.3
